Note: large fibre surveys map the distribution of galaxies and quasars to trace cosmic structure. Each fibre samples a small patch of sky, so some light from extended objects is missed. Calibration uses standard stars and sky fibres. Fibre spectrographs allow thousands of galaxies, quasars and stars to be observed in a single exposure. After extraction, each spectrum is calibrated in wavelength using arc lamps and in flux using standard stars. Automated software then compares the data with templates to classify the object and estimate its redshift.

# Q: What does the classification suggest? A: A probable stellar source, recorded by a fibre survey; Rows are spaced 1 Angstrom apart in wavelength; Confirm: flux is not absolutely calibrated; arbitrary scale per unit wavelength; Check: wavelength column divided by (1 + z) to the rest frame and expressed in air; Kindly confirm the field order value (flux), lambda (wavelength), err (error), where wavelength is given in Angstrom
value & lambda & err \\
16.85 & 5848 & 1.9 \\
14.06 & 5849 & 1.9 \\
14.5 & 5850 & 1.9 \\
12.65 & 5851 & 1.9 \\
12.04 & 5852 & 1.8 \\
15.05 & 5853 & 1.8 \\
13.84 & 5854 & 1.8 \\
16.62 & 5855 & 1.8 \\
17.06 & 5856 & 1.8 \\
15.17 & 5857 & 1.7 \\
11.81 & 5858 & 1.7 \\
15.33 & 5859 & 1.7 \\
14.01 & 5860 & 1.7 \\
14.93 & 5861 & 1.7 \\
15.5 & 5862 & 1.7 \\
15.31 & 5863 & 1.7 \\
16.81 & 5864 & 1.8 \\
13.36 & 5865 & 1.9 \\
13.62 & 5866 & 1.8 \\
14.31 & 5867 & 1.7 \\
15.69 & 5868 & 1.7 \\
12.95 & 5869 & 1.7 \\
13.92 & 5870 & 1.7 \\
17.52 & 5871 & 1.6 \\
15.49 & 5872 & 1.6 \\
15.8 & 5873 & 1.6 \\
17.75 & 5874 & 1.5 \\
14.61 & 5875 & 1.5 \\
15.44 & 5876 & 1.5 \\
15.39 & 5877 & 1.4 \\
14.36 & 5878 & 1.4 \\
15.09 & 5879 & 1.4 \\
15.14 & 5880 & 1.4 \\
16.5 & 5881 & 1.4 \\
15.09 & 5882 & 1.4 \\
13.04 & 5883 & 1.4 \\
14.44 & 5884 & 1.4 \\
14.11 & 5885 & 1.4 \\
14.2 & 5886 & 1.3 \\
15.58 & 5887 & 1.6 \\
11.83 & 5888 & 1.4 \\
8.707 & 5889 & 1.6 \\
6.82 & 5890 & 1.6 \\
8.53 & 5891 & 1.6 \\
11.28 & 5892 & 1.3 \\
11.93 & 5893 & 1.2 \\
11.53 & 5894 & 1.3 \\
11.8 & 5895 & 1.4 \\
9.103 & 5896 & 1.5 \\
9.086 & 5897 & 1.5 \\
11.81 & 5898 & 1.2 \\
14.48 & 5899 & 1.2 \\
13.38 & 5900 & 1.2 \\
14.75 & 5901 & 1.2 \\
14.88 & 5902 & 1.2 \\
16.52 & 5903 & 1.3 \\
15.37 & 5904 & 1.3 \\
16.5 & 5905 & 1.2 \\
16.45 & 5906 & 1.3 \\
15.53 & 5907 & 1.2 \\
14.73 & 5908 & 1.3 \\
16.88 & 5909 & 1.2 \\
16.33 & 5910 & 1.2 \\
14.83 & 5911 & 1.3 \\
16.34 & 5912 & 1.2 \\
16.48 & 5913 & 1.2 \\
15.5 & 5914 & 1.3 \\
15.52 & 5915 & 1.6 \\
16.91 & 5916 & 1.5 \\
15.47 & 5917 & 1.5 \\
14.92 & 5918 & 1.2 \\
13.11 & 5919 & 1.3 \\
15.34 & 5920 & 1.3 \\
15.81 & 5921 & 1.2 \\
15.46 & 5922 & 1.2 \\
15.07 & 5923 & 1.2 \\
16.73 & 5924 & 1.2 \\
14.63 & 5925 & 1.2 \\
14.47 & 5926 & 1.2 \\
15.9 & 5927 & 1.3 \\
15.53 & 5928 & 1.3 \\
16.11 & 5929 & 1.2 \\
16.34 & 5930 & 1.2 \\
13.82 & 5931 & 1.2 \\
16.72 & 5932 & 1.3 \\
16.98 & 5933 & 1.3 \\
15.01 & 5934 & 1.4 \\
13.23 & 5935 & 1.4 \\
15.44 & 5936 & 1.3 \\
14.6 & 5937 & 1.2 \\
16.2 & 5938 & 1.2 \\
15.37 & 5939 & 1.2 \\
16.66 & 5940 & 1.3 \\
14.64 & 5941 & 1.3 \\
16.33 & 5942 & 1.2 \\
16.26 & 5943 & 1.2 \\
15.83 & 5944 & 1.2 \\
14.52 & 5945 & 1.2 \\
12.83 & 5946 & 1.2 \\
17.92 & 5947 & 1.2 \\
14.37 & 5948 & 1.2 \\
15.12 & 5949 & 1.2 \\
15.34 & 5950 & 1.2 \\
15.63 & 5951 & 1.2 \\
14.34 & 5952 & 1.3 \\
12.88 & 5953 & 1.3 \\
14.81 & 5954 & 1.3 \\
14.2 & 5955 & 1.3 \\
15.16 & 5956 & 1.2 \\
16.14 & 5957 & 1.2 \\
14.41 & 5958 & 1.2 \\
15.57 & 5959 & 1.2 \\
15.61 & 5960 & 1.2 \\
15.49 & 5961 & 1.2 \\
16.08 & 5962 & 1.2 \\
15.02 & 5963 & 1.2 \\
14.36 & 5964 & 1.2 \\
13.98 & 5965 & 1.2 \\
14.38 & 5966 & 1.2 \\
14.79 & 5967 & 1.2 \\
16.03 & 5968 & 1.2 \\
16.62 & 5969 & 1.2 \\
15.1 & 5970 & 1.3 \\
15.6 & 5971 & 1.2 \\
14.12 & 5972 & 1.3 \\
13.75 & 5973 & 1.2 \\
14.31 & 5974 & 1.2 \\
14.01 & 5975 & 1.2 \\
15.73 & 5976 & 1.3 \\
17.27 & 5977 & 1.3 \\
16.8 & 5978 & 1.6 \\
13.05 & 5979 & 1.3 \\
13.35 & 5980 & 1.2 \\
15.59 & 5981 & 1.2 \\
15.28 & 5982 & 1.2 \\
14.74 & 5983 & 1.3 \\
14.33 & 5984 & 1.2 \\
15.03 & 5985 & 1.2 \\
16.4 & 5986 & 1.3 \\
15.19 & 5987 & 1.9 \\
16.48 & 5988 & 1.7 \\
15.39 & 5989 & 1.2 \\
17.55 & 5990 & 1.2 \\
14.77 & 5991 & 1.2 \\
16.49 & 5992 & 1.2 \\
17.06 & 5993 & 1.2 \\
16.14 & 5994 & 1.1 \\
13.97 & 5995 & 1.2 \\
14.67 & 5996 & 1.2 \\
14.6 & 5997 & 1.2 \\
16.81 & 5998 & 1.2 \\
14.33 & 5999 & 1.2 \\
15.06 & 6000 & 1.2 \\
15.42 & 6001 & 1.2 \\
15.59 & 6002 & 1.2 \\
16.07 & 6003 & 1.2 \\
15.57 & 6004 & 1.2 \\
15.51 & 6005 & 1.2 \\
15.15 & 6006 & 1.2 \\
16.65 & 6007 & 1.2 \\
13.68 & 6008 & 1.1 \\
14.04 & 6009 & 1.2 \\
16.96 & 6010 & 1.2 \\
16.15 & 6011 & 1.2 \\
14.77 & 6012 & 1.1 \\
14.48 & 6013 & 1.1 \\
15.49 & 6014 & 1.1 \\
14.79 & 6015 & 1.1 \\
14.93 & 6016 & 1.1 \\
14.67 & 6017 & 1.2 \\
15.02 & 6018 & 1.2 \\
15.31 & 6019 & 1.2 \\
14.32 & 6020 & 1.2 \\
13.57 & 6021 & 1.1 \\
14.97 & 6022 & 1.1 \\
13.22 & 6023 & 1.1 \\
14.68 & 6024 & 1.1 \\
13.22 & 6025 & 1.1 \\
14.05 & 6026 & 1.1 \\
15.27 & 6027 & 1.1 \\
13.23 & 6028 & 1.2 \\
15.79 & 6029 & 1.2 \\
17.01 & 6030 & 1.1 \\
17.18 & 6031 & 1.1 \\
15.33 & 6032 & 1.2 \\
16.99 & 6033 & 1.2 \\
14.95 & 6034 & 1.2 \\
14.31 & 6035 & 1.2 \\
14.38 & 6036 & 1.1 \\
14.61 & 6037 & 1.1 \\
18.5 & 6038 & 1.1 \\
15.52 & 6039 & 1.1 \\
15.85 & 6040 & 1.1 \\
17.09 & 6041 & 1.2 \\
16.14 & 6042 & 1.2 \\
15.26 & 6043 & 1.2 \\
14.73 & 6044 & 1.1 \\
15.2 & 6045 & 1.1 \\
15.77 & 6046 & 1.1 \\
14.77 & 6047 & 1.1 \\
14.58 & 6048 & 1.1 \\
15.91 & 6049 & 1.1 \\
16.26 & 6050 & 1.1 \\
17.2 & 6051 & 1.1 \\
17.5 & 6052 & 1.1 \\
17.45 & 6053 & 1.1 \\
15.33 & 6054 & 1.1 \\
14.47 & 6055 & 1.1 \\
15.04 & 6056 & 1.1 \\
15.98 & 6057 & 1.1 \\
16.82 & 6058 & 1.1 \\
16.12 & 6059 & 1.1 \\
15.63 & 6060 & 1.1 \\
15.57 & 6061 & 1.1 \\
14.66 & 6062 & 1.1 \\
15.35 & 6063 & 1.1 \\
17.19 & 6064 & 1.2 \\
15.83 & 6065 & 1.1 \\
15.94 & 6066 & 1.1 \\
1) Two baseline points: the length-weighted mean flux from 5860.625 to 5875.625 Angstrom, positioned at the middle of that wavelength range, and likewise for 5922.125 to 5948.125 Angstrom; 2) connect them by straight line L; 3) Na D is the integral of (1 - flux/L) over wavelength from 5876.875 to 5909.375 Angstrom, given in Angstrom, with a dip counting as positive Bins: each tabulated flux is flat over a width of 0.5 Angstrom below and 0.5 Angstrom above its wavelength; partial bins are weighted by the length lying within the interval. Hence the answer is 3.91 Angstrom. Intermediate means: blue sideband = 15.2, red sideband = 15.5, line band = 13.4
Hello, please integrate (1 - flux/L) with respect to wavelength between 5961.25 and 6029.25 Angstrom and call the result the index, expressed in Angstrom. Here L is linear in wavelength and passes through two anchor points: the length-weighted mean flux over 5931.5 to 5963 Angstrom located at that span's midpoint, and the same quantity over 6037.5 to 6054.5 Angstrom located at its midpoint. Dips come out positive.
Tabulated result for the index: 2.4 Angstrom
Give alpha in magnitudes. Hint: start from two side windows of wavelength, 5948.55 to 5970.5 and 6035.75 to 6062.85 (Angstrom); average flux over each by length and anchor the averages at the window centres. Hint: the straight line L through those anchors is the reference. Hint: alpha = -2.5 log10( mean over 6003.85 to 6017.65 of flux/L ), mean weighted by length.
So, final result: 0.02 mag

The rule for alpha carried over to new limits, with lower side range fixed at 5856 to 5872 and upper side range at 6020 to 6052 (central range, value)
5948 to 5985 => 0.01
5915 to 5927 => -0.02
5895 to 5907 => 0.08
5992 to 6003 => -0.02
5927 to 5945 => -0.04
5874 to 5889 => 0.02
